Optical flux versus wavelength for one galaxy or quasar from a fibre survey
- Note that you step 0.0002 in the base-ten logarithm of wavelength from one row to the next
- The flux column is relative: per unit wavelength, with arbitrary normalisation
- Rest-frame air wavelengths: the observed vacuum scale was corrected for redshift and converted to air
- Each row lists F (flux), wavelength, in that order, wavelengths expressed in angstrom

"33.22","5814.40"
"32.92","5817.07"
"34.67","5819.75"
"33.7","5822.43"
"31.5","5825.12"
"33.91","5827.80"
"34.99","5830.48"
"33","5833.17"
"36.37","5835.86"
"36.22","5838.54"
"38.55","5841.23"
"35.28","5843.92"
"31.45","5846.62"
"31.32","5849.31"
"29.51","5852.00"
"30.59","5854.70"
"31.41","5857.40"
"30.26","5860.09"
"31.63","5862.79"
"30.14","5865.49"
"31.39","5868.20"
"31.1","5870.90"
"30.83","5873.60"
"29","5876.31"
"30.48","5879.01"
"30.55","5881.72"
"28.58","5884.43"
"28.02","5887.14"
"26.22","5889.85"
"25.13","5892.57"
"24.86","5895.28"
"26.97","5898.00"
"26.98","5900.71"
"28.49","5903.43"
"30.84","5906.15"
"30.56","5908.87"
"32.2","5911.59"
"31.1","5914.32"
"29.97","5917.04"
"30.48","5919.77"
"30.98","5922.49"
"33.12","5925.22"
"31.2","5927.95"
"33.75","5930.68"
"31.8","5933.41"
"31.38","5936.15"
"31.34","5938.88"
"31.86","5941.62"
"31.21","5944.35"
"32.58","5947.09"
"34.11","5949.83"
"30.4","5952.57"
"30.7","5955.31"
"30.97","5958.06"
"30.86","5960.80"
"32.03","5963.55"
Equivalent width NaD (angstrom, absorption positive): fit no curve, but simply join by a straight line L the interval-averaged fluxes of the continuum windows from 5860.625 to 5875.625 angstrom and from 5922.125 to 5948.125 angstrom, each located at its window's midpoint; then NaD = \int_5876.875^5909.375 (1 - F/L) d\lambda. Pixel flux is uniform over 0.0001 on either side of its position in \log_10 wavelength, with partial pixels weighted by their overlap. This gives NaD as 3.3 angstrom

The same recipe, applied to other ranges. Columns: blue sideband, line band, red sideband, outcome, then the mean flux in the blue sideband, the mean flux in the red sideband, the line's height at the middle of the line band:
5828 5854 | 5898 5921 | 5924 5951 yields 2.0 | 34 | 32.2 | 32.7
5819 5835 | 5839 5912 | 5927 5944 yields 6.1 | 33.7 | 31.9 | 32.9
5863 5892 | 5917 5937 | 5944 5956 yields -0.3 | 29.6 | 31.9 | 31.2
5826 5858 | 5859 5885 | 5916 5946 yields 1.9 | 33.6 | 31.6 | 32.9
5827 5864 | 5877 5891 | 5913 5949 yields 1.6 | 33.2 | 31.6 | 32.5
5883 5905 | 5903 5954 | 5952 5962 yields -4.3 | 27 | 30.8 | 29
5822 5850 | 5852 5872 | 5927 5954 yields 1.7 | 34.3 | 32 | 33.7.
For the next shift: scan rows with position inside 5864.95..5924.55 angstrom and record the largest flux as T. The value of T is 32.2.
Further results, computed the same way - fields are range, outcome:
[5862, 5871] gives 31.63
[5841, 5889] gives 38.55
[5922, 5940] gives 33.75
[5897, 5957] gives 34.11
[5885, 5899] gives 28.02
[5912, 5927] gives 33.12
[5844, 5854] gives 31.45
